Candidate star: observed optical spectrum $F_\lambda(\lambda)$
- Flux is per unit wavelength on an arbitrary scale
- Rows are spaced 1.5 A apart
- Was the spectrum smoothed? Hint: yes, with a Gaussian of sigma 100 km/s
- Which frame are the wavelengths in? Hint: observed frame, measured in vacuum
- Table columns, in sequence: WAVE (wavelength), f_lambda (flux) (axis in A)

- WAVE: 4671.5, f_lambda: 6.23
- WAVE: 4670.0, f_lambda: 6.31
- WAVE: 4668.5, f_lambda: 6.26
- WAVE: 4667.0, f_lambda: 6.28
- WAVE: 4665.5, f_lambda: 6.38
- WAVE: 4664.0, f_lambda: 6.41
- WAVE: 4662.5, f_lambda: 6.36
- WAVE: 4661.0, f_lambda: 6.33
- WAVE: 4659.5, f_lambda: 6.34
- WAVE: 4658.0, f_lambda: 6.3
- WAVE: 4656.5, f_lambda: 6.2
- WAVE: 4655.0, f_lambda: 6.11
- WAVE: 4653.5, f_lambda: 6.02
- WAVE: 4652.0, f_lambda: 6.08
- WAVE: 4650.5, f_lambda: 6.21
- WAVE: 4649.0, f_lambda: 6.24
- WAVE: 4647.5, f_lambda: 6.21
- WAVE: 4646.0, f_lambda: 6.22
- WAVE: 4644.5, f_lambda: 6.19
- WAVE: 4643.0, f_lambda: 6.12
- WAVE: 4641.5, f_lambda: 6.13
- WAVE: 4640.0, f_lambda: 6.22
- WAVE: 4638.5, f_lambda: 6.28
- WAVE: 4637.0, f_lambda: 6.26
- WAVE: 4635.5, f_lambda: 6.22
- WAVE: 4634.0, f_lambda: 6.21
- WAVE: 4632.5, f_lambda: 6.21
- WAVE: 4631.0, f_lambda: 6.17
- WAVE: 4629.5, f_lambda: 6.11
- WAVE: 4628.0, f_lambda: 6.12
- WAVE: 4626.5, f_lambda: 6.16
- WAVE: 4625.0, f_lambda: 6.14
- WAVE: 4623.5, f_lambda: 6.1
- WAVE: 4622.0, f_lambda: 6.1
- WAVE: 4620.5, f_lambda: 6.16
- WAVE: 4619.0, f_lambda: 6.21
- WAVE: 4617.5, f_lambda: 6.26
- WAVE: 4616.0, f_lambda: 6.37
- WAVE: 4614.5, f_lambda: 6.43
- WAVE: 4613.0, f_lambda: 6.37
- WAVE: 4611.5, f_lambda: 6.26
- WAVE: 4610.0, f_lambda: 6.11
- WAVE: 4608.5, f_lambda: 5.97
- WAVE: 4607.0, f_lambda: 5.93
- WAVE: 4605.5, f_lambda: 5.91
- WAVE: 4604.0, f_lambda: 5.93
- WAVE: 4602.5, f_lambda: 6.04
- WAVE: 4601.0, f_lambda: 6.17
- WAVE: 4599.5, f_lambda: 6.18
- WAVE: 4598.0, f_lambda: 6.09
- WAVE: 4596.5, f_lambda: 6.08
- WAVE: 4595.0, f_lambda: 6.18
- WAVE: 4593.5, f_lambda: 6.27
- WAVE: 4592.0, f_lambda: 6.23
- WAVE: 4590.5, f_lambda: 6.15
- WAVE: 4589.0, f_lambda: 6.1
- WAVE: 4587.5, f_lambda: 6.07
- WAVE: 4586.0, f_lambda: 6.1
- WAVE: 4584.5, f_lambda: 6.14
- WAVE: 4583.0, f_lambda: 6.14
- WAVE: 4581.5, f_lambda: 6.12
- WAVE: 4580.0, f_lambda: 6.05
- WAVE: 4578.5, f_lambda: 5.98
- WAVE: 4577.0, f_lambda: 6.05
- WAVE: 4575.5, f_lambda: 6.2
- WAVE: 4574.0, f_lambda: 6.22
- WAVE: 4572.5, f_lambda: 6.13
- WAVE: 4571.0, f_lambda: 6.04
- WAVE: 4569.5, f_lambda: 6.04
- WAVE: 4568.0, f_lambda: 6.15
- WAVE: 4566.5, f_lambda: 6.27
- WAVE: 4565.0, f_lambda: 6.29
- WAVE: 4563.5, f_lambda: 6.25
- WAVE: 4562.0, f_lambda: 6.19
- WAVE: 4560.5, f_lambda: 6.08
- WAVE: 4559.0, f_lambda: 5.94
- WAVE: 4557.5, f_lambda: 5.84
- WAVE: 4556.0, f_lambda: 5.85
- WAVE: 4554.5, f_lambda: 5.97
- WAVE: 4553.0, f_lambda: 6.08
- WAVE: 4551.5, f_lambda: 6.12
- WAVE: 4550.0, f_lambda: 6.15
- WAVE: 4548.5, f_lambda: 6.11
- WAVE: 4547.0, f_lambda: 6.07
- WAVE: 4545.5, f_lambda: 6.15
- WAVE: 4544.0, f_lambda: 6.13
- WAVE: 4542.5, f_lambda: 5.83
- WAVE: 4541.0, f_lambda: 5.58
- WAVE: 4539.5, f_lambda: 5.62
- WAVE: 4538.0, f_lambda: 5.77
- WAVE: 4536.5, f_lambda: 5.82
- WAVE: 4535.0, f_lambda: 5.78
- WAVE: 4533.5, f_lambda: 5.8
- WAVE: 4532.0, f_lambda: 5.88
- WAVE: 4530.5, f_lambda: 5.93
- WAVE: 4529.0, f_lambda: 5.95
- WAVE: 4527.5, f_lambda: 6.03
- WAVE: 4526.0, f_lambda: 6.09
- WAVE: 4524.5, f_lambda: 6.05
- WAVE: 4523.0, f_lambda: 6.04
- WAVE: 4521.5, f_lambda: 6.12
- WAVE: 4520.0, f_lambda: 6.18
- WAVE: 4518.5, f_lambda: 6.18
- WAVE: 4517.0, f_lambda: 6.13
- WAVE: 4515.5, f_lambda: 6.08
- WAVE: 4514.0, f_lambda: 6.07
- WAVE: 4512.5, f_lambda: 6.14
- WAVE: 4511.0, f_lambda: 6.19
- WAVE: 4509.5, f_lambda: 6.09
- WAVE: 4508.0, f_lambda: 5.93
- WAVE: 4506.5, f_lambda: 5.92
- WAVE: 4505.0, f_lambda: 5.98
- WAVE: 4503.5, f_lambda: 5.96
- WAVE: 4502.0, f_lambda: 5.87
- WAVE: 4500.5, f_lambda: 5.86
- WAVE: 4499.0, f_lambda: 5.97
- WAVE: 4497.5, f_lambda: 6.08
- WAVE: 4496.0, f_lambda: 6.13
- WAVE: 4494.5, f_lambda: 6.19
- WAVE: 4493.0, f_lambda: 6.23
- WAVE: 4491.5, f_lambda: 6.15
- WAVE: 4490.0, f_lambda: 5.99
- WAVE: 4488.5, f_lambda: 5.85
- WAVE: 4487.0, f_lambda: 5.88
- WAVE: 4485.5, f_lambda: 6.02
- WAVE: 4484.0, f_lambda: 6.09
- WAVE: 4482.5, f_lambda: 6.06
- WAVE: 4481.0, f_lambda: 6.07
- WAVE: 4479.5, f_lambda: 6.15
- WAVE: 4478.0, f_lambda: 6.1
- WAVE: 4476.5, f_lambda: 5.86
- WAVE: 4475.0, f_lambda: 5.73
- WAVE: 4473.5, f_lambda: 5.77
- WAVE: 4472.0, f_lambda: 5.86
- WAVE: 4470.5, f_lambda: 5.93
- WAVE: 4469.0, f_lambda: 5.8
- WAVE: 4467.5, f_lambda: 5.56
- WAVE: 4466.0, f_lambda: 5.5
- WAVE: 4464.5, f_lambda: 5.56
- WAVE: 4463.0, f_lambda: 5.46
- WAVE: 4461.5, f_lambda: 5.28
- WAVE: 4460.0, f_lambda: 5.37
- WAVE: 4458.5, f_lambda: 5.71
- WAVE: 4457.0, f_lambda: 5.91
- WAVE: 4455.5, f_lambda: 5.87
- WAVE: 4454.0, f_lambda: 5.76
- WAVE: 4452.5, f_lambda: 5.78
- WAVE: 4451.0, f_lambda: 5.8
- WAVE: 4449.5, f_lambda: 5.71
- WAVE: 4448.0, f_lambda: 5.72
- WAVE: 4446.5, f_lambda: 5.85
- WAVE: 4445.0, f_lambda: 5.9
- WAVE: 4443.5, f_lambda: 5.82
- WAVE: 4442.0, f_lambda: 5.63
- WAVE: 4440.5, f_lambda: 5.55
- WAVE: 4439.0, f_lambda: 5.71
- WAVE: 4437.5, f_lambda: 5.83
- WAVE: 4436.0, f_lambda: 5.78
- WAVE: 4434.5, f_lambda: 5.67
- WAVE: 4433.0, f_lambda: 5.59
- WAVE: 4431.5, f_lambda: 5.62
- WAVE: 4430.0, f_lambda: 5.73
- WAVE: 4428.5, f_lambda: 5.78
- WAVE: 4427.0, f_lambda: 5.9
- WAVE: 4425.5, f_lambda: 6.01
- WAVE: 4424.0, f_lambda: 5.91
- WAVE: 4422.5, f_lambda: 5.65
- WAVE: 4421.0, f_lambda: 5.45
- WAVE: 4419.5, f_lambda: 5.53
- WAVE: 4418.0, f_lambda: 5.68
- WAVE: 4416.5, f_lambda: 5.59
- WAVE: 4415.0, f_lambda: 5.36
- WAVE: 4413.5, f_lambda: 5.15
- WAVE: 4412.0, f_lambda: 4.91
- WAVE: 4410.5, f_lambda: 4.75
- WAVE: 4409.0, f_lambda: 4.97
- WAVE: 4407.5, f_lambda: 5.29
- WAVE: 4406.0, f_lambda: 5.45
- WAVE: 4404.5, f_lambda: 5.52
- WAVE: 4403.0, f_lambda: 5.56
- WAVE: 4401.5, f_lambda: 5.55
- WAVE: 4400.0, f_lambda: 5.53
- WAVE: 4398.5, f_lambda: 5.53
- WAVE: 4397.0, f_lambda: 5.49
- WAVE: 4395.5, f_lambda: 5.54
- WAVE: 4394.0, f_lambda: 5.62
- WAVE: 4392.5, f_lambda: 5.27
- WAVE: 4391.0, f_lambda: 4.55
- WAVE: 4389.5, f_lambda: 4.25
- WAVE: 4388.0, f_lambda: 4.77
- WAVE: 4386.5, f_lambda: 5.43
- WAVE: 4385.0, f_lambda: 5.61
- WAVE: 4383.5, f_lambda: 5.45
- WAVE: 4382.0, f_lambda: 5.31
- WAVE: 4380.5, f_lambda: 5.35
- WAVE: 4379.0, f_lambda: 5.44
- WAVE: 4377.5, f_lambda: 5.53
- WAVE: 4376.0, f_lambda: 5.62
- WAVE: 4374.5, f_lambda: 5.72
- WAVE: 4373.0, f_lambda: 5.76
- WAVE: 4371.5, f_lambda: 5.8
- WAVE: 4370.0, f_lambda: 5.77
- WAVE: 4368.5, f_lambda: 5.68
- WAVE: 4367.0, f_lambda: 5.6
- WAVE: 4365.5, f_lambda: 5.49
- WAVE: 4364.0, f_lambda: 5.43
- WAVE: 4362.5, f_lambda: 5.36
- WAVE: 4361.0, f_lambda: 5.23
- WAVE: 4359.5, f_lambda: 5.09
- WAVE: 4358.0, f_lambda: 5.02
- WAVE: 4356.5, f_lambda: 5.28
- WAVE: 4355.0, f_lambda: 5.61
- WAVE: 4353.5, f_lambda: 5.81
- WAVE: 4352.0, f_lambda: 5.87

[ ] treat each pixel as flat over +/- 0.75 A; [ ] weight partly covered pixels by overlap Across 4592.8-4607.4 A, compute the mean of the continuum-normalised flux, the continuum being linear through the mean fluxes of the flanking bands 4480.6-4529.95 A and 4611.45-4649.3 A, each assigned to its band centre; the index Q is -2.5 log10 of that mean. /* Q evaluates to 0.02 mag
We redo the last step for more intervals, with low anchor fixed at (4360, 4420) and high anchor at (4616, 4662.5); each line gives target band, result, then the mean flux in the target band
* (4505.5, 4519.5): -0.05 mag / 6.08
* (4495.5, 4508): -0.04 mag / 5.97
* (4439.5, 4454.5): -0.03 mag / 5.75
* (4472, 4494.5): -0.06 mag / 6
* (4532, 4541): 0.02 mag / 5.75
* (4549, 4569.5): -0.03 mag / 6.09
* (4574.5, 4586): -0.02 mag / 6.1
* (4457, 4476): 0.00 mag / 5.64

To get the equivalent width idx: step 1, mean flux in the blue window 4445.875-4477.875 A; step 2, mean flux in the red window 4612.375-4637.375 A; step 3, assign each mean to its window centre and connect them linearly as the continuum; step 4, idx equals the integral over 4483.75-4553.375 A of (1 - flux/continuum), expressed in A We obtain -1.4 A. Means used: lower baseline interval 5.71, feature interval 6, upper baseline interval 6.21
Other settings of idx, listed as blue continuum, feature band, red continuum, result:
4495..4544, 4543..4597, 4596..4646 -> -0.4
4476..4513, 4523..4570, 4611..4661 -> 0.8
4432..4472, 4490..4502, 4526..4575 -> -0.5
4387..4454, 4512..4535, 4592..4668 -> -0.8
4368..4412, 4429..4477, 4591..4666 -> -1.0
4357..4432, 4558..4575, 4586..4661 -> -0.4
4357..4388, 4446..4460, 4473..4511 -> 0.1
